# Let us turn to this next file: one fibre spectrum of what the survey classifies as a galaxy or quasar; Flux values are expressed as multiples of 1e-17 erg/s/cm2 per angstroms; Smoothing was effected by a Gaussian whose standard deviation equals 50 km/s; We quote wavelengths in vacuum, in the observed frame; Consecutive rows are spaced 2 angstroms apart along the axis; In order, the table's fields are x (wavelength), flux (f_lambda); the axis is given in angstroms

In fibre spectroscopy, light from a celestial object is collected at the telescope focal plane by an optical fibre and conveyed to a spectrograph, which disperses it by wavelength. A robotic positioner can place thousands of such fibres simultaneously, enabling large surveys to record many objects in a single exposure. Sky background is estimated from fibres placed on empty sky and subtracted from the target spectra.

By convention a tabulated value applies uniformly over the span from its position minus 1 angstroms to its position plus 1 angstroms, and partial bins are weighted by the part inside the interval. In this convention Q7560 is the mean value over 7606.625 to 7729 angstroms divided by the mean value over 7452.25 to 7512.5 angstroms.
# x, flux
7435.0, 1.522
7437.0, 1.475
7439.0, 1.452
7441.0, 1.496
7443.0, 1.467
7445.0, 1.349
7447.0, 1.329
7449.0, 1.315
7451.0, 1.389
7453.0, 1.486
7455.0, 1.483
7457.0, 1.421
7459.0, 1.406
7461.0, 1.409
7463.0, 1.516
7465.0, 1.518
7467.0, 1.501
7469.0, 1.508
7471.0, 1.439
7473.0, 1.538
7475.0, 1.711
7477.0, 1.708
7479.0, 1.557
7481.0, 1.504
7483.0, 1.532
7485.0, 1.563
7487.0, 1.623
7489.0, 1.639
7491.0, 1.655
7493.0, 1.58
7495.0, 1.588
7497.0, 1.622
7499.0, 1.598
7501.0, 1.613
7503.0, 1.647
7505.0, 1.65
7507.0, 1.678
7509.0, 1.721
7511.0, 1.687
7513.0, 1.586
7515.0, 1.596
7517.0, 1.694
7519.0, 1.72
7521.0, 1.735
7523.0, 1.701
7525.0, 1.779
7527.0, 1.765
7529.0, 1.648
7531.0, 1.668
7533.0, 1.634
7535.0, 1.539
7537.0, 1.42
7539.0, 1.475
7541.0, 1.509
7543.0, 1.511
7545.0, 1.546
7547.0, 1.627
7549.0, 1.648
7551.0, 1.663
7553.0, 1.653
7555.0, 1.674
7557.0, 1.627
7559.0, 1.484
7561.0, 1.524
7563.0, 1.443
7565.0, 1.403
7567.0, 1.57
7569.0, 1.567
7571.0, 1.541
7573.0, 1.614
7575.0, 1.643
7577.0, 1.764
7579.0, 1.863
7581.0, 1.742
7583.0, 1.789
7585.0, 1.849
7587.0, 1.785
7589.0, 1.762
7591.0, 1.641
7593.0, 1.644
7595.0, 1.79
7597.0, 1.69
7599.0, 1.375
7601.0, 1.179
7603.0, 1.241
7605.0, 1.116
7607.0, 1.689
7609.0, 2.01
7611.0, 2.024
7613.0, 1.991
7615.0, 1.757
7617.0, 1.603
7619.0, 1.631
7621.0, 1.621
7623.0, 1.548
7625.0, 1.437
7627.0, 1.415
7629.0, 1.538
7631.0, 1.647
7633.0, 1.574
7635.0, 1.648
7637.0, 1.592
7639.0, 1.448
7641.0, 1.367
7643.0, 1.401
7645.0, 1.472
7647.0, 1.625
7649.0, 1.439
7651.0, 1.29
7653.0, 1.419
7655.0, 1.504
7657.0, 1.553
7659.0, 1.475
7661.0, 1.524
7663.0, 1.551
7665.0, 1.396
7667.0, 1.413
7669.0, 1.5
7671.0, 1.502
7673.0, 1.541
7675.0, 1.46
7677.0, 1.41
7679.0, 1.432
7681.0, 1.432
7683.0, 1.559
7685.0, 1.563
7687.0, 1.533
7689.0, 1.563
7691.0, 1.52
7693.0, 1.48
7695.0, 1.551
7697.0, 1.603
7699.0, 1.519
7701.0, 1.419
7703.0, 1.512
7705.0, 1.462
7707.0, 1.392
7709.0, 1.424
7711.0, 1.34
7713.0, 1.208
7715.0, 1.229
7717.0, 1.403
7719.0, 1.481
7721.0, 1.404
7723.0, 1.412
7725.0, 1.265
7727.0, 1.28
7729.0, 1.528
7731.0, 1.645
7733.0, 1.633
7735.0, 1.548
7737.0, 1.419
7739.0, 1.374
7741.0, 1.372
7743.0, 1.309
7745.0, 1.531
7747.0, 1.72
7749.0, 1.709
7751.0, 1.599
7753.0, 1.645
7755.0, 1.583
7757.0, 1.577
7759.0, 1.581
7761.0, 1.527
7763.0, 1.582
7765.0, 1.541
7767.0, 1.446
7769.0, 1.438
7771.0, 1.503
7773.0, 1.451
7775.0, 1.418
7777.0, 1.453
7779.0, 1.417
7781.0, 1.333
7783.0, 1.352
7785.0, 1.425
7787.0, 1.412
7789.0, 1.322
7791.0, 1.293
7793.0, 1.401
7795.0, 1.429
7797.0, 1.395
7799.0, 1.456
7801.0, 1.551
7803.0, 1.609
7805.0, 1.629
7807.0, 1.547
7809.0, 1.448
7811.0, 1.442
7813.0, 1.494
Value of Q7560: 1.0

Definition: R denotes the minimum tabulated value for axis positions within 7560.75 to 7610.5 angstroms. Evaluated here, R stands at 1.116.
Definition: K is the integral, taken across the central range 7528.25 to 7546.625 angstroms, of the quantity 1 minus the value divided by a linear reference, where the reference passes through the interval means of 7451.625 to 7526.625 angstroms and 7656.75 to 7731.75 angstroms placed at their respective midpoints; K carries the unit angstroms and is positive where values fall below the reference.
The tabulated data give 0.1 angstroms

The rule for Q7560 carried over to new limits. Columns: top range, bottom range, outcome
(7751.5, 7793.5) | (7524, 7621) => 0.90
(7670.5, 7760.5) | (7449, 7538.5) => 0.93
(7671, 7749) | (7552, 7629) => 0.90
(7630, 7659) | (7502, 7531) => 0.89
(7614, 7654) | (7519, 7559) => 0.94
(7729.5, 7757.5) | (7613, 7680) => 1.02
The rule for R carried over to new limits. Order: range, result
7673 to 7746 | 1.208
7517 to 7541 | 1.42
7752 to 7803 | 1.293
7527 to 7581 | 1.403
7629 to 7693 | 1.29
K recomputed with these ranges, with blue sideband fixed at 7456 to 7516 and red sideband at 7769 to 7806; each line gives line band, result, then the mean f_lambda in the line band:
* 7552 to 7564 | -0.19 angstroms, 1.57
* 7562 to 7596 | -3.06 angstroms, 1.67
